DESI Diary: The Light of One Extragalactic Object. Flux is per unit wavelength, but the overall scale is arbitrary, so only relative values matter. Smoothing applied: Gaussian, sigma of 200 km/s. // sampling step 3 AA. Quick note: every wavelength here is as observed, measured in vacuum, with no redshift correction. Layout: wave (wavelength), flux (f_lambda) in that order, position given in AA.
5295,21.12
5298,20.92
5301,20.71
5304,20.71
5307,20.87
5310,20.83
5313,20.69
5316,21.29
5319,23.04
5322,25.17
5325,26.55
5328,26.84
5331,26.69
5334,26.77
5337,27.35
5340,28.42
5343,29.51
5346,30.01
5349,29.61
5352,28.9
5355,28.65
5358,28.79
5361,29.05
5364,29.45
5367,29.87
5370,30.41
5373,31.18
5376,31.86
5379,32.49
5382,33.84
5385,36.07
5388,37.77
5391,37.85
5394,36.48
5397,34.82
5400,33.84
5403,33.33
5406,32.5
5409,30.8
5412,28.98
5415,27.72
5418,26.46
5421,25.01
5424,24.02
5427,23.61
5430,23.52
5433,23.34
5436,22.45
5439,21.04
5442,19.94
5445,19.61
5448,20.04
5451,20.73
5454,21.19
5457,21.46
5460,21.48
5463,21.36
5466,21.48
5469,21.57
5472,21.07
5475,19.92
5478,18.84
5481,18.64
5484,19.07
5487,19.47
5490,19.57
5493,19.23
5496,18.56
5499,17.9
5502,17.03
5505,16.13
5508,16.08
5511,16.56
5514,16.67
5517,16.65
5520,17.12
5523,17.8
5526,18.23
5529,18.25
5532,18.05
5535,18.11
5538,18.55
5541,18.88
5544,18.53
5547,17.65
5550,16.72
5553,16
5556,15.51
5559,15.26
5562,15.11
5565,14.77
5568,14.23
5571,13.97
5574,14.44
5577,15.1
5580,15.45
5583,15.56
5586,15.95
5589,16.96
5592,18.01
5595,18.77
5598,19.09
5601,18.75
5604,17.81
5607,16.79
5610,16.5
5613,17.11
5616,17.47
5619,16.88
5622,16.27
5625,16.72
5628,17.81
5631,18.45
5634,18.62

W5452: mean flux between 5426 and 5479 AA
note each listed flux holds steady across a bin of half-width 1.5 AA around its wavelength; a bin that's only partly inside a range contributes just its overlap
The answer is 21.3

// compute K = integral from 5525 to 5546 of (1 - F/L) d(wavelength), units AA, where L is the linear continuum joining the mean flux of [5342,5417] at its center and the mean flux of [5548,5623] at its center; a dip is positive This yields 1.8 AA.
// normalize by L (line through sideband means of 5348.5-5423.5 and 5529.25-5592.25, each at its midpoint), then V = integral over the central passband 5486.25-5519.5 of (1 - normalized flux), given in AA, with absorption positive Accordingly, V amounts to 5.86 AA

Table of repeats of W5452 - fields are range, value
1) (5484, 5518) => 17.7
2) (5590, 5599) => 18.5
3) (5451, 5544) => 18.9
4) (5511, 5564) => 17.2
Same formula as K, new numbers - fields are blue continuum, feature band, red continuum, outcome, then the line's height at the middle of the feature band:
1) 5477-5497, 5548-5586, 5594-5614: 6.2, 18.2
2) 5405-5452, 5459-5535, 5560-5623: 8.6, 21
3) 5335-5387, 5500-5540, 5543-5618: 5.7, 20.3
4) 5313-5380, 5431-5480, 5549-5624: 3.8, 22.7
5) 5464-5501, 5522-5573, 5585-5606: 5.2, 18.6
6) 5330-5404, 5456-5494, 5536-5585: 4.2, 22.8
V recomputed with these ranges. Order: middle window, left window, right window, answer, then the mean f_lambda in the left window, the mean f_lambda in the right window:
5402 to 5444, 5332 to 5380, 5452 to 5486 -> -2.54 AA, 29.5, 20.5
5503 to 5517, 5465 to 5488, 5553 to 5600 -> 1.66 AA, 20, 15.9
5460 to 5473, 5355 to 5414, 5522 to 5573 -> 1.68 AA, 32.5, 16.8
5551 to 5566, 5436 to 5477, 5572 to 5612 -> 2.05 AA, 20.9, 16.8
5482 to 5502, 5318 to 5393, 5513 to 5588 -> 1.68 AA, 29.9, 16.5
